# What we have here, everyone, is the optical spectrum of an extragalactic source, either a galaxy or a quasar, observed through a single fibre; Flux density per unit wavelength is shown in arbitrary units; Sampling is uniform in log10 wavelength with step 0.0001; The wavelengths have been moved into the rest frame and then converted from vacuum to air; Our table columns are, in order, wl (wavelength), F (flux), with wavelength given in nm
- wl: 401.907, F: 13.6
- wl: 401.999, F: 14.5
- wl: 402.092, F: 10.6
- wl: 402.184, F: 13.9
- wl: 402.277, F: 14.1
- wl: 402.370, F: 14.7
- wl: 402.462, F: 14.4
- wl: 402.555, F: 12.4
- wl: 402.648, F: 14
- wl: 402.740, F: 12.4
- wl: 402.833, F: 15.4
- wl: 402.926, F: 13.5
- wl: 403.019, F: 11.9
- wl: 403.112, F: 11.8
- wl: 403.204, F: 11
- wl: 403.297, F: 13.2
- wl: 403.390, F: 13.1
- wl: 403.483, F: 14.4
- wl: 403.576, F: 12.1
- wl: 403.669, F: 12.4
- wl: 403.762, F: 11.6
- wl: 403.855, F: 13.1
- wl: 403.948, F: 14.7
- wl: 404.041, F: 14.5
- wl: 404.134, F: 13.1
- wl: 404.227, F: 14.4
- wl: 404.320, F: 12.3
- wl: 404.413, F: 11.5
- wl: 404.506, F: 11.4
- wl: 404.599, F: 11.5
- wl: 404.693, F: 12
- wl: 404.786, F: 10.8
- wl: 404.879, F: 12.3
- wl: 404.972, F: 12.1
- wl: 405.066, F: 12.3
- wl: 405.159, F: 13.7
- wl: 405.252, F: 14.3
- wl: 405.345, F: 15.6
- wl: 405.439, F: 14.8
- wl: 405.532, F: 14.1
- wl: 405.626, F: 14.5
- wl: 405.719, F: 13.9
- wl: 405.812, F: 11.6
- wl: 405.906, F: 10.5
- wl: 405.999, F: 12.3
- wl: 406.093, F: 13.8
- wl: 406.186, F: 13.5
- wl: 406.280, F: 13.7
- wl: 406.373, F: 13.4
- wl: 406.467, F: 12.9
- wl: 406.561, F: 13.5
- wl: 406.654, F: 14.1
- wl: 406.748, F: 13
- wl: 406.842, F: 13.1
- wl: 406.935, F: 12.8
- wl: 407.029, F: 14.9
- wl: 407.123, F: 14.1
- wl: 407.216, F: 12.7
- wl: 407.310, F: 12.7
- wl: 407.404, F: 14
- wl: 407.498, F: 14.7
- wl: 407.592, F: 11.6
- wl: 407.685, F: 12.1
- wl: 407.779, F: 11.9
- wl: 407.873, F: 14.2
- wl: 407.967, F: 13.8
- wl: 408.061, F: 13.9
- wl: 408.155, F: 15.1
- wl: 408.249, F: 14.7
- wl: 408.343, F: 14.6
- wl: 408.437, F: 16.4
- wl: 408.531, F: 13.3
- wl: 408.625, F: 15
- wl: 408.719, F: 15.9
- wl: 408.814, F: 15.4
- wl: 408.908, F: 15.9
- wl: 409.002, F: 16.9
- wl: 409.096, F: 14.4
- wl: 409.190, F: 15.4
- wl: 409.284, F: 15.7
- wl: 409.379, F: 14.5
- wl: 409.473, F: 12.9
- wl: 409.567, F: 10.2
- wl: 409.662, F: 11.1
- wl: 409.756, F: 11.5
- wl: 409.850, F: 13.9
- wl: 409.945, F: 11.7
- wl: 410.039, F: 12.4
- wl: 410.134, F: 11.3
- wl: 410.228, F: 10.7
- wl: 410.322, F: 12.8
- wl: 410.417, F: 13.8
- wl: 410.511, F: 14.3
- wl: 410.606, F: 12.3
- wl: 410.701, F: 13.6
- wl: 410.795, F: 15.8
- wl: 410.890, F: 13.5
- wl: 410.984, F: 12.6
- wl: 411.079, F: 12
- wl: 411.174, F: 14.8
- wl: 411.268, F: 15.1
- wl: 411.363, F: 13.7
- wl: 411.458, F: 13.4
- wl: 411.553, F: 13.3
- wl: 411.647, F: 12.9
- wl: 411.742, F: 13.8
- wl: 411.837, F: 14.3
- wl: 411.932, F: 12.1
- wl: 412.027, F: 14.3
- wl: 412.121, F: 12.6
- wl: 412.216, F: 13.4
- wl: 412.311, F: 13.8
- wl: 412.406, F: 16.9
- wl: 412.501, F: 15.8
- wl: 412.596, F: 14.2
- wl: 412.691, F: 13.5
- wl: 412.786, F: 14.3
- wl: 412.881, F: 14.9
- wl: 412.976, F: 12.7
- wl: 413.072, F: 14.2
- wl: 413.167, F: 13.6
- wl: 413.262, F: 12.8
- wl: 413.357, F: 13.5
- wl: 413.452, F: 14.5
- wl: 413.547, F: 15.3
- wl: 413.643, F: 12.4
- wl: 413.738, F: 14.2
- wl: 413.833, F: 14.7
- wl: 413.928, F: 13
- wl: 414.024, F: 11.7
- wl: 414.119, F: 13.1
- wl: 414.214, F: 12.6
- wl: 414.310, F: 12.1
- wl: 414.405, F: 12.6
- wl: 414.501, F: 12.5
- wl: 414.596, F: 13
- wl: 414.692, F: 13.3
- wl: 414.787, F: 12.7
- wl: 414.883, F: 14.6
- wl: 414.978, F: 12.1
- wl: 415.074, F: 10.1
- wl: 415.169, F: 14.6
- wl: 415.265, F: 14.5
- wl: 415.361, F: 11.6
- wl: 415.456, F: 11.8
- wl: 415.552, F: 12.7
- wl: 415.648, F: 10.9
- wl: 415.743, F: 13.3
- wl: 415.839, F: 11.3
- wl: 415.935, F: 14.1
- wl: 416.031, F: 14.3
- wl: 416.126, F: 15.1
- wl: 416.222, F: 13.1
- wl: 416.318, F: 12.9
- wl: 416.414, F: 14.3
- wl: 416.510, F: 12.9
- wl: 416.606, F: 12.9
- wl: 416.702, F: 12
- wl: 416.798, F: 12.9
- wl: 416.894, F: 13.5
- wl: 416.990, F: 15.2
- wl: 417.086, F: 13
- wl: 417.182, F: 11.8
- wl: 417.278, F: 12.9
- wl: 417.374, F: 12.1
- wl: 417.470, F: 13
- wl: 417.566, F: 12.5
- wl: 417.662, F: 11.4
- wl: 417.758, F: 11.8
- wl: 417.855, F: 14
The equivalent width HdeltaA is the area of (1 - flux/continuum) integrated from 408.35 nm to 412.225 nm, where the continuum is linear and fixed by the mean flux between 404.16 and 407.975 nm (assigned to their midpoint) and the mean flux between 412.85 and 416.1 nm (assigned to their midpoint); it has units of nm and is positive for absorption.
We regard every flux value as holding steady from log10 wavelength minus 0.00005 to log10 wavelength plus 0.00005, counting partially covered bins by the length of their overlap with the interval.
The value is -0.16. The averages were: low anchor 13.1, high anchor 13.1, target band 13.6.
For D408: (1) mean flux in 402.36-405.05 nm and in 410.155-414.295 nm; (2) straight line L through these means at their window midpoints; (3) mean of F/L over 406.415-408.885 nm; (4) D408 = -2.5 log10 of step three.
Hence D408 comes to -0.06 mag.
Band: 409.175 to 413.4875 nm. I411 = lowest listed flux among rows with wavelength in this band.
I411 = 10.2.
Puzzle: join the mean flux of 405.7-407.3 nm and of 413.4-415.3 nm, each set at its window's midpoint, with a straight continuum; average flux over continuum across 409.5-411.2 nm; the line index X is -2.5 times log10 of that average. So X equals 0.042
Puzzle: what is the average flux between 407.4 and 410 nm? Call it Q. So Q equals 13.9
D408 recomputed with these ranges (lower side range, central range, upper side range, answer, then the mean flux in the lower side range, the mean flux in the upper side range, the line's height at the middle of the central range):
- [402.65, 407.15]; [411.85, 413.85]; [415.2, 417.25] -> -0.07 mag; 13.1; 13.1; 13.1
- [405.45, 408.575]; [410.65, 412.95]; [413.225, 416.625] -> -0.05 mag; 13.5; 13.1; 13.3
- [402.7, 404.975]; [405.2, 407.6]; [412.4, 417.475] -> -0.06 mag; 12.7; 13.3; 12.8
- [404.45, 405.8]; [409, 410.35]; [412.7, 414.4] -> 0.03 mag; 13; 13.5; 13.3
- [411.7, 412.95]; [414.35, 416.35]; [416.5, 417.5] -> 0.04 mag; 14.1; 12.9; 13.4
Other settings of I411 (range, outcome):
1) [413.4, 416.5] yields 10.1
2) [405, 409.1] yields 10.5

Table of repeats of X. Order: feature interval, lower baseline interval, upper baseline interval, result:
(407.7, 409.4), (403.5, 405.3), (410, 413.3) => -0.12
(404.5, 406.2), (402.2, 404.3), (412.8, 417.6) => 0.03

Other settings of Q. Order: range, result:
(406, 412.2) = 13.6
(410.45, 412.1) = 13.6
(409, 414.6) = 13.5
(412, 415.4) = 13.5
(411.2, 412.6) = 14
